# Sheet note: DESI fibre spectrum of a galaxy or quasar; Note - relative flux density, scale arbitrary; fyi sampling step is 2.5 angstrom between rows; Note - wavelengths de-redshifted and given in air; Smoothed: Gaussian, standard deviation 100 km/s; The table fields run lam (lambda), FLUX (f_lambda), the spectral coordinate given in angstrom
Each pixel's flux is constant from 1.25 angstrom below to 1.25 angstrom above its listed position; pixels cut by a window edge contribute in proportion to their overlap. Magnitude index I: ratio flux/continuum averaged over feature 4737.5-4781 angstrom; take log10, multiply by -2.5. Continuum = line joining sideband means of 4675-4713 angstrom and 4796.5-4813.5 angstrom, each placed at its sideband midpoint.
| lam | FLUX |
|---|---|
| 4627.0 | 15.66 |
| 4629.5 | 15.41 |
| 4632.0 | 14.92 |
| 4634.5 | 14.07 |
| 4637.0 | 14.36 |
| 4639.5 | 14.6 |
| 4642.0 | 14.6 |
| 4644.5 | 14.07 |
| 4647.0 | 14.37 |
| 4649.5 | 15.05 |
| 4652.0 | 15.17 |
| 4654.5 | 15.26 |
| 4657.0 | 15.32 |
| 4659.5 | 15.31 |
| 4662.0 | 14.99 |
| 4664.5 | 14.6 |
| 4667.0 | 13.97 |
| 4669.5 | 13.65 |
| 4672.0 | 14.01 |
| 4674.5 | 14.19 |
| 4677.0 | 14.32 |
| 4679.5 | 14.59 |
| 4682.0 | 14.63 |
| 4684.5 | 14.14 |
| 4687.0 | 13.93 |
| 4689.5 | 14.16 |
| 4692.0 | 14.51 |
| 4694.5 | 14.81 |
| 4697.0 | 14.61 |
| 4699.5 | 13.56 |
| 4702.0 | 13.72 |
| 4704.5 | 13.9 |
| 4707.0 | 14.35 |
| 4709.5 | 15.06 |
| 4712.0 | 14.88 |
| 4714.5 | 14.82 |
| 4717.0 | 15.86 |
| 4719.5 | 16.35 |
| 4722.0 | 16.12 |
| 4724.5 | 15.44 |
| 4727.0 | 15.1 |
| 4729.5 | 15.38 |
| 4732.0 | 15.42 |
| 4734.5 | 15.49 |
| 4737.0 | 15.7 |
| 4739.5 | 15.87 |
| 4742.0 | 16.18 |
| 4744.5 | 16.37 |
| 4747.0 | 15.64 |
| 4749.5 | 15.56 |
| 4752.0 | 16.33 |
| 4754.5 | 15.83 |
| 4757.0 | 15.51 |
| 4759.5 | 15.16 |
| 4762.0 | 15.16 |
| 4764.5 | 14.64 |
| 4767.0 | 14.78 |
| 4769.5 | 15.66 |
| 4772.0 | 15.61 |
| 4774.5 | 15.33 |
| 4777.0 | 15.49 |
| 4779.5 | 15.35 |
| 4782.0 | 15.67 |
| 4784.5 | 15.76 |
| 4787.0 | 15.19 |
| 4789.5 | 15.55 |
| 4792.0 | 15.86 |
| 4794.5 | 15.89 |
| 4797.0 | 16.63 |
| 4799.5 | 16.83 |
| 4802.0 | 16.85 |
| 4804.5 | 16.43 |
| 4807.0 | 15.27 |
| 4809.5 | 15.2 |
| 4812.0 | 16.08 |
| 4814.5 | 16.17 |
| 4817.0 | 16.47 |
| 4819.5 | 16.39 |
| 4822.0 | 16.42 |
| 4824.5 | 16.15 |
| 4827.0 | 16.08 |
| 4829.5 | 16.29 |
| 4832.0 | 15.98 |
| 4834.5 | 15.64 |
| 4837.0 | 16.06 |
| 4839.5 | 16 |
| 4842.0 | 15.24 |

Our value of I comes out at -0.01 mag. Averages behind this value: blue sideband 14.3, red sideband 16.2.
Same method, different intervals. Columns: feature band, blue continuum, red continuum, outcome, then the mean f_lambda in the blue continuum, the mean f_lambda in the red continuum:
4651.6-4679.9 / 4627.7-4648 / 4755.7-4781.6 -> 0.01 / 14.6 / 15.3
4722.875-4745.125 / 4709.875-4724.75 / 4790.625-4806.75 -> 0.00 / 15.6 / 16.3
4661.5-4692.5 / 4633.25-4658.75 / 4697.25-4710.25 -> 0.01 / 14.7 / 14.1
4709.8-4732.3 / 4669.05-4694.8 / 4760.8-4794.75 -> -0.05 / 14.3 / 15.4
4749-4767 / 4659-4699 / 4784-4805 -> 0.01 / 14.4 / 16.1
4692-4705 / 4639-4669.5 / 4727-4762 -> 0.08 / 14.7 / 15.7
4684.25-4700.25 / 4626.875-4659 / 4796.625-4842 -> 0.07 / 14.8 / 16.1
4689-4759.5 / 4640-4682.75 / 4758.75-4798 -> -0.01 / 14.6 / 15.5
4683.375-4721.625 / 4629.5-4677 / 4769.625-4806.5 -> 0.03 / 14.6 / 15.9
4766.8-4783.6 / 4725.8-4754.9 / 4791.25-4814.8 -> 0.03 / 15.7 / 16.1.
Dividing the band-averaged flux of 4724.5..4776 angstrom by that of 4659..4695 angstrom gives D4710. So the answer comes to 1.08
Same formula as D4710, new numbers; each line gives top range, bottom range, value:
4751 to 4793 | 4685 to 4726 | 1.05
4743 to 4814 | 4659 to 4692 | 1.10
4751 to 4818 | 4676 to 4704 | 1.10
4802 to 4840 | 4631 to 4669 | 1.09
